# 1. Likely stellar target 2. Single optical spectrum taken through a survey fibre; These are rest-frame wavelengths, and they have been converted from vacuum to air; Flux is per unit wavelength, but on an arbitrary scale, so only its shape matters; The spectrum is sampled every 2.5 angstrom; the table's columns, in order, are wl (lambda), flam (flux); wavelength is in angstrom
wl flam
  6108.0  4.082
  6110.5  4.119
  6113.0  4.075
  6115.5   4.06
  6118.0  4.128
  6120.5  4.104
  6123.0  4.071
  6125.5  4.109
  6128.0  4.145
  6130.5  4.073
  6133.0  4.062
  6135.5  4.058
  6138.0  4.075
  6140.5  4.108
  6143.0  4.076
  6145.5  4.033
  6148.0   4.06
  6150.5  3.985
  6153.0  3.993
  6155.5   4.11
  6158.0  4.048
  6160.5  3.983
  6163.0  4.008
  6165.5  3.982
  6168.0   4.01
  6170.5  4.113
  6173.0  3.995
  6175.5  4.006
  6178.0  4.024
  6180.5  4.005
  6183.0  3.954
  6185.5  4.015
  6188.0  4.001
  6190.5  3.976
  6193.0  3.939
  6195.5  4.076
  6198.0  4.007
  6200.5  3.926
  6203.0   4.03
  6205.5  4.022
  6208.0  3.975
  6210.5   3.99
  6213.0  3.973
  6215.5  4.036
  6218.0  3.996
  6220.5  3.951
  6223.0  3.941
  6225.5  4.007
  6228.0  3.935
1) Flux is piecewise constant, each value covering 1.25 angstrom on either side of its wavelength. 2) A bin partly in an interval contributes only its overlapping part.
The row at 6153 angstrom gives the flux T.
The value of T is 3.993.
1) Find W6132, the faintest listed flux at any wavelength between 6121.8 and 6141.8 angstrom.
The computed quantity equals 4.058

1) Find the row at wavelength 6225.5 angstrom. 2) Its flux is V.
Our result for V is 4.007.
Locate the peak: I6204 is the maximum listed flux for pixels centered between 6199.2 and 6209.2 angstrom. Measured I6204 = 4.03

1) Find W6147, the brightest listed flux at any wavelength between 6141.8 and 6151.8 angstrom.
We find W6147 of 4.076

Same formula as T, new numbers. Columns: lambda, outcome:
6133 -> 4.062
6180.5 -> 4.005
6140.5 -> 4.108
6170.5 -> 4.113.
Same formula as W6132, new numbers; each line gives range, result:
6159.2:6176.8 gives 3.982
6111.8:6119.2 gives 4.06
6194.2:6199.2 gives 4.007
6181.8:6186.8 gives 3.954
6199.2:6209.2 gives 3.926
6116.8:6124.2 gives 4.071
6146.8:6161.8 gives 3.983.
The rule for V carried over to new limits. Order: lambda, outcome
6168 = 4.01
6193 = 3.939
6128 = 4.145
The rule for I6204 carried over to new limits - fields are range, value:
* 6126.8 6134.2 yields 4.145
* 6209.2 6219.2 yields 4.036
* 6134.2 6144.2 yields 4.108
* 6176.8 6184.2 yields 4.024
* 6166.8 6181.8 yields 4.113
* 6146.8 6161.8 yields 4.11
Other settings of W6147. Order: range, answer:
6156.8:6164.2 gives 4.048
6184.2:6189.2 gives 4.015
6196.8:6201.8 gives 4.007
